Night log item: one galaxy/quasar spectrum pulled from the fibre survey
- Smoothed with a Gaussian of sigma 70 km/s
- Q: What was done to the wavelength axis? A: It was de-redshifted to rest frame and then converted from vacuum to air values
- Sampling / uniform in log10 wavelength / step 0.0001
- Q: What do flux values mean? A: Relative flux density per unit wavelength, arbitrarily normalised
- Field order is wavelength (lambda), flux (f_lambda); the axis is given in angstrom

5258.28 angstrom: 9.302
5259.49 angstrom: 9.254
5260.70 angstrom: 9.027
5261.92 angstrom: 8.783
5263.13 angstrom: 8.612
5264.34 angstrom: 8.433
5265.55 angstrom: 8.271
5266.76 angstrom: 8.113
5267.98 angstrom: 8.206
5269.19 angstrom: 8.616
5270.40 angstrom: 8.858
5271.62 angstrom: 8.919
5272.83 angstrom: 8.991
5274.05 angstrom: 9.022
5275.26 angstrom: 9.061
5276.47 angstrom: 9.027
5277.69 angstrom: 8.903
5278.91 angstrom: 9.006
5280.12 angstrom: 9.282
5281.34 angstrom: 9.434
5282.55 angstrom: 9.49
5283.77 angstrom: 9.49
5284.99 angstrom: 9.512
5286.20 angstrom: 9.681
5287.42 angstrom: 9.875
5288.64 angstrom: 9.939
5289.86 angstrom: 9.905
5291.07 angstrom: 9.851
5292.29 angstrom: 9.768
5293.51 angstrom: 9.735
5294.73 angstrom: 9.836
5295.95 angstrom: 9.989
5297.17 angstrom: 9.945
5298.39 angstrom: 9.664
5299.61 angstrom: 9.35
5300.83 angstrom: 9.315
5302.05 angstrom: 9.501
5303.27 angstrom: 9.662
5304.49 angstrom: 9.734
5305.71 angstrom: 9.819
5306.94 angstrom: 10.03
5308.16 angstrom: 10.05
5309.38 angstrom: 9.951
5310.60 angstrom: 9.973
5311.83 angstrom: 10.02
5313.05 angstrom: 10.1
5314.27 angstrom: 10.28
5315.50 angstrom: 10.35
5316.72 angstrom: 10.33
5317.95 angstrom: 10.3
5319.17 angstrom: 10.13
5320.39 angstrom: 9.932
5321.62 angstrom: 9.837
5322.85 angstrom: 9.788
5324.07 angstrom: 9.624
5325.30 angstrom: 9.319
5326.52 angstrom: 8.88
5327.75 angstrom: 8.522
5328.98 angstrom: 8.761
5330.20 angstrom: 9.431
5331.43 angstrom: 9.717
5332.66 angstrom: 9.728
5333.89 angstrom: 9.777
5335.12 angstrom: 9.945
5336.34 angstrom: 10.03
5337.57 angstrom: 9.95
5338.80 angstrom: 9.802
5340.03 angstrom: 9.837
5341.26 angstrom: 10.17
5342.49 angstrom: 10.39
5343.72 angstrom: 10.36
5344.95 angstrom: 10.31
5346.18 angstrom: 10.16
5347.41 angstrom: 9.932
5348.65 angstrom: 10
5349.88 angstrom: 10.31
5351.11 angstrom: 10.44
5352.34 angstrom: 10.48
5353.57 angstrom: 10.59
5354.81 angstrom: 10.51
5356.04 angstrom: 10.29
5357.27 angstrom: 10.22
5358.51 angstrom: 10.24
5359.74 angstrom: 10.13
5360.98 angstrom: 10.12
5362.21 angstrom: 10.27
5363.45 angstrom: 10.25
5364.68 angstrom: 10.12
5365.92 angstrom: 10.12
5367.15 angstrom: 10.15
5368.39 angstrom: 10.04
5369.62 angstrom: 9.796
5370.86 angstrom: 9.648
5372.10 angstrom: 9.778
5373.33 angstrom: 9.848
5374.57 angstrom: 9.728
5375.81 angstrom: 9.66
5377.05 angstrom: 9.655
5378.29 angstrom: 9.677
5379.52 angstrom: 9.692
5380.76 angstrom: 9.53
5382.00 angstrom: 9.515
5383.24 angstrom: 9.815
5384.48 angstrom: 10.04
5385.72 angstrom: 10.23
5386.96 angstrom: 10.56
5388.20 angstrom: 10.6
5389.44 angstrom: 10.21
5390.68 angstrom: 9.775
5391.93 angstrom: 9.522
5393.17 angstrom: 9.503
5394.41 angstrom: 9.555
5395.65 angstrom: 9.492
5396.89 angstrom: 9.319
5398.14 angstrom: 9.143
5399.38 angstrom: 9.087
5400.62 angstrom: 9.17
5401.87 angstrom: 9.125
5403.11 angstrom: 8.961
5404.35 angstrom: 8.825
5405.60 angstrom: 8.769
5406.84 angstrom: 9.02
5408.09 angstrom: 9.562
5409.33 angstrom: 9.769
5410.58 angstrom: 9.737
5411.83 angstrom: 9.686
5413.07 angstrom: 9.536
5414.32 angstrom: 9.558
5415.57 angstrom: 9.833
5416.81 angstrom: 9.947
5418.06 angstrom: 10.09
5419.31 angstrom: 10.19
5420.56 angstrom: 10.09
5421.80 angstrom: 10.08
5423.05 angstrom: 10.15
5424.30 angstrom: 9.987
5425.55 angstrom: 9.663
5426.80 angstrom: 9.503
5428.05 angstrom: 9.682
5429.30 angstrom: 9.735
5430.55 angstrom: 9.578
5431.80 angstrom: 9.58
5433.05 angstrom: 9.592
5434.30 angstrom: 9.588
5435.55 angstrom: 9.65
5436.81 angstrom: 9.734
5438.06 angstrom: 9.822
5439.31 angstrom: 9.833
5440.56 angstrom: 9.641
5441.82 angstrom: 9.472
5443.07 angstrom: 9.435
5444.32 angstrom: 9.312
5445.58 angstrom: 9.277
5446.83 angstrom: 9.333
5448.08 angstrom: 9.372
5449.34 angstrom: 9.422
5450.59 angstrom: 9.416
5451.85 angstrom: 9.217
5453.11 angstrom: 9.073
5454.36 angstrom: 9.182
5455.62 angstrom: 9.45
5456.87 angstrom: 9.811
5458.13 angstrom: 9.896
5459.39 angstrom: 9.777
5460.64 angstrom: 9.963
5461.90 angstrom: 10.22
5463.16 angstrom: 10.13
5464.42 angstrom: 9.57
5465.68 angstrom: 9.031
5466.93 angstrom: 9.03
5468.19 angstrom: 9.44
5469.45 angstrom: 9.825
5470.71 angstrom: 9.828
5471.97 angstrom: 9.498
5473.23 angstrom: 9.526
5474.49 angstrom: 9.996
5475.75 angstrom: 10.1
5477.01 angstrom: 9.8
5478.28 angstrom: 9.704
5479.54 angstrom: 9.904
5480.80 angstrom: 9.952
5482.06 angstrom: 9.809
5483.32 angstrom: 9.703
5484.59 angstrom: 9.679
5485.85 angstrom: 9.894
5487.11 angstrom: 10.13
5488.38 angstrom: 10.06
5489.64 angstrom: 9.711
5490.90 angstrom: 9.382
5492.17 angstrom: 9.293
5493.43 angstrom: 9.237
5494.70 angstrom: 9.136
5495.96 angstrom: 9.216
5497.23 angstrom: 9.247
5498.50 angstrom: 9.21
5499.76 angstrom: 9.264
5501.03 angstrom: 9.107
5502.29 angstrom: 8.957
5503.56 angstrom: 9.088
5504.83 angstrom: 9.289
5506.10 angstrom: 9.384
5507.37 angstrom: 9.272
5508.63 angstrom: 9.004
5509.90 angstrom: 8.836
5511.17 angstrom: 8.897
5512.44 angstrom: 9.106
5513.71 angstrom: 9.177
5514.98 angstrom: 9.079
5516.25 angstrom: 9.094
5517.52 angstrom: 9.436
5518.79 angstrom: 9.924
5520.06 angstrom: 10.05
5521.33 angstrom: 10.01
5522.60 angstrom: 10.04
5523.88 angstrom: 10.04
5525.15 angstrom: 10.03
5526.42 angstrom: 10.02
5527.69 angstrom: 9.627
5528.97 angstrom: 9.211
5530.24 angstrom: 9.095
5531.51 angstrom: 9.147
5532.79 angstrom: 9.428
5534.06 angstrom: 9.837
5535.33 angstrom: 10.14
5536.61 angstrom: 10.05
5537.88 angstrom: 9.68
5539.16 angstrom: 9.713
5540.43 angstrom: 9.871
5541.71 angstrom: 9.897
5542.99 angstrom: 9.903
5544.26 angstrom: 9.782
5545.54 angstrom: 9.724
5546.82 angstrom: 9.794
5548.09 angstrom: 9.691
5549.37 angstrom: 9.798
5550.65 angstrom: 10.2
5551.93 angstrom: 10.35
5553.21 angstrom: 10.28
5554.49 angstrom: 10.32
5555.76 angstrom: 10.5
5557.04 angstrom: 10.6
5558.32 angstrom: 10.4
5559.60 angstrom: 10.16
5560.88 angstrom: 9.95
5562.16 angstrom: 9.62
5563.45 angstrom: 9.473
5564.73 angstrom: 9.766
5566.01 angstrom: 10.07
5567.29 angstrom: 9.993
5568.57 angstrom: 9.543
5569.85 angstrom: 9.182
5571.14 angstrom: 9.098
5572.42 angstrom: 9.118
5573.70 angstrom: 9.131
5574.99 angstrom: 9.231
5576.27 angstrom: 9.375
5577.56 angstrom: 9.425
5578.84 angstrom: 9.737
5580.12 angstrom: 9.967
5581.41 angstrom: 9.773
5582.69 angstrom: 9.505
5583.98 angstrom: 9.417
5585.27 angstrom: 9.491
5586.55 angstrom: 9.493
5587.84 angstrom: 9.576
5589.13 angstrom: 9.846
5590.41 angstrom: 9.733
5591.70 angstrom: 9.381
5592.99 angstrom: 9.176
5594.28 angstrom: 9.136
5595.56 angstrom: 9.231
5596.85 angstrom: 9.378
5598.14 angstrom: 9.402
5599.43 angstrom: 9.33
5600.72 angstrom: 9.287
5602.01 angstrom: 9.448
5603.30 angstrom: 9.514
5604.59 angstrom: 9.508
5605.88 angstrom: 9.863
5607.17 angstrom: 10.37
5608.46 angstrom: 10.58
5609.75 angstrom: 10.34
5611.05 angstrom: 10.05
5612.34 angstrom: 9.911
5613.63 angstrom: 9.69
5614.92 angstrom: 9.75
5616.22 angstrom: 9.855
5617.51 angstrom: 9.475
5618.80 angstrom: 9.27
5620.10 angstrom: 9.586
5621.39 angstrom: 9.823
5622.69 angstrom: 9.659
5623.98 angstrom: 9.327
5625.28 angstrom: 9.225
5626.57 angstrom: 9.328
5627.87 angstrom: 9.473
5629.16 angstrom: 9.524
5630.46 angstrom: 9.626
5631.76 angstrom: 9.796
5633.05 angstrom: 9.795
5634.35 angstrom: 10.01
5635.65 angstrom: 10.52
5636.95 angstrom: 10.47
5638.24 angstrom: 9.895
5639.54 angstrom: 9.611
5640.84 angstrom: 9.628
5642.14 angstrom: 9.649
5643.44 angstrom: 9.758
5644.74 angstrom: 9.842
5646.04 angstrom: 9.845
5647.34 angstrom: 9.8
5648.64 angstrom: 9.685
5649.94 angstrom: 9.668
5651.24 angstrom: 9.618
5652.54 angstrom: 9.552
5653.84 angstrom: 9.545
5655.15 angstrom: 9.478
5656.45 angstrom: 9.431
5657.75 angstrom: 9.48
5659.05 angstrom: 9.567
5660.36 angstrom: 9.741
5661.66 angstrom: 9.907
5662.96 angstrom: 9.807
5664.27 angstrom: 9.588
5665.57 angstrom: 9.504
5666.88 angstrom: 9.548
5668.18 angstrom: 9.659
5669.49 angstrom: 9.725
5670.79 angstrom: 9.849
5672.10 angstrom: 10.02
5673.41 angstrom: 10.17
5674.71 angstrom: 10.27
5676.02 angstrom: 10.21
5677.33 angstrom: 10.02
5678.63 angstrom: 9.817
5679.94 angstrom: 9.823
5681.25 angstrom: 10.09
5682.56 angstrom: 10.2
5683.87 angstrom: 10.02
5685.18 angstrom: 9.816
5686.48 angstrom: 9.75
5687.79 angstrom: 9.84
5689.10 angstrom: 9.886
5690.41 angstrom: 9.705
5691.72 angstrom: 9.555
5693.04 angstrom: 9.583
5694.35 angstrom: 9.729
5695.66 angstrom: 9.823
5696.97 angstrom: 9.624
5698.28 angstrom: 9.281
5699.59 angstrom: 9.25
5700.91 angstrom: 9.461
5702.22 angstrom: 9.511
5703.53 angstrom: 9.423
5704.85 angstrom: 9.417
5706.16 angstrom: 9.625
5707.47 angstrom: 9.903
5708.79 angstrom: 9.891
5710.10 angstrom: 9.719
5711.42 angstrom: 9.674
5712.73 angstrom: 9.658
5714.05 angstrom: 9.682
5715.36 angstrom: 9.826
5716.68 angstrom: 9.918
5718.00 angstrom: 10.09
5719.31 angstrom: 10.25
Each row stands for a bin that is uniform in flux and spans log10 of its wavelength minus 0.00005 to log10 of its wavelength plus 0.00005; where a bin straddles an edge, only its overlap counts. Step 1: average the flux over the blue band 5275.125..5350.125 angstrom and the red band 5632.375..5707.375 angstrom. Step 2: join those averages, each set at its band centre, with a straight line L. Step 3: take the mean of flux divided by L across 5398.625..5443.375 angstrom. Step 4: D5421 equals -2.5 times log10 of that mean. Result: 0.02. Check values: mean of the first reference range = 9.76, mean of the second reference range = 9.76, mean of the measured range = 9.6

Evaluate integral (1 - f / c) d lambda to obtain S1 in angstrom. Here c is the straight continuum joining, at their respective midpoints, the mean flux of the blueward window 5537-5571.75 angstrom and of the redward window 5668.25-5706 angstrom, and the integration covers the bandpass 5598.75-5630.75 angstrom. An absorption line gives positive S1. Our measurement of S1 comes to 0.6 angstrom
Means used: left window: 9.9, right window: 9.78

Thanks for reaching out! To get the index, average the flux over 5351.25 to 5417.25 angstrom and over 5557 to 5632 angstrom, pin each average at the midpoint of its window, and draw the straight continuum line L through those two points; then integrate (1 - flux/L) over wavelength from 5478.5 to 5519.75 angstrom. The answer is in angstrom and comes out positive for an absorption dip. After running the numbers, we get 1.3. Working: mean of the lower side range 9.79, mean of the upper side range 9.62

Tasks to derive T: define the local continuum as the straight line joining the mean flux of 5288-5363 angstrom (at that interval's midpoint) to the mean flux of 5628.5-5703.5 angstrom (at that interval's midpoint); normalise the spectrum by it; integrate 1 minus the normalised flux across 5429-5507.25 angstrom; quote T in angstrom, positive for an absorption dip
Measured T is 2.4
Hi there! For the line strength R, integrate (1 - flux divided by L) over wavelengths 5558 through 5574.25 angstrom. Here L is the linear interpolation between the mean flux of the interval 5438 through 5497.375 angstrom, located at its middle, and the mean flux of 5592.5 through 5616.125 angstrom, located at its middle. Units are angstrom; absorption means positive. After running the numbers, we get 0.0 angstrom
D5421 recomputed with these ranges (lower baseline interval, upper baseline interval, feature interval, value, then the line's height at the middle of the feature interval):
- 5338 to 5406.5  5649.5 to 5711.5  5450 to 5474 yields 0.029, 9.83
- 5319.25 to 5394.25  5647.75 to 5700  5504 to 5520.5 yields 0.065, 9.84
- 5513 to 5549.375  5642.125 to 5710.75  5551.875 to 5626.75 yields 0.004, 9.71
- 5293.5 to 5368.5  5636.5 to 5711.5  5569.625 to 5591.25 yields 0.036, 9.8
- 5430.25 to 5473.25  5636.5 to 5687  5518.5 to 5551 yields -0.016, 9.65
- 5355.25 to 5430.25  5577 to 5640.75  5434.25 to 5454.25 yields 0.032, 9.74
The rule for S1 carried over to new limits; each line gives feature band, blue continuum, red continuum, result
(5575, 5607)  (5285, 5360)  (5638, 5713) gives 0.9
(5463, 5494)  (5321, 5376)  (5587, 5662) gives 0.4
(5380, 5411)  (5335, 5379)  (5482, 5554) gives 1.3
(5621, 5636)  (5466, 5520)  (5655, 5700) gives 0.1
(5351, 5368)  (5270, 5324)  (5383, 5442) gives -1.1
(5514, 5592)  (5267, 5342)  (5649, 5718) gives -0.4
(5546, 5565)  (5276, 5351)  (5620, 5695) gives -0.6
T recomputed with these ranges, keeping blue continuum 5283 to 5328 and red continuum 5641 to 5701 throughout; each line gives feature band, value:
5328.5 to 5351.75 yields -0.4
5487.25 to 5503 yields 0.7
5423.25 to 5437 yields 0.1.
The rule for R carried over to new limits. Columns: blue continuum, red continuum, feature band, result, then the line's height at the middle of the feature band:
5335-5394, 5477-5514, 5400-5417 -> 0.8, 9.83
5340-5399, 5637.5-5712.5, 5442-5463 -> 0.8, 9.92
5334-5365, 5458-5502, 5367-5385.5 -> 0.6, 10.1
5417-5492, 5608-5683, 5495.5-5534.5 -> 1.3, 9.71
